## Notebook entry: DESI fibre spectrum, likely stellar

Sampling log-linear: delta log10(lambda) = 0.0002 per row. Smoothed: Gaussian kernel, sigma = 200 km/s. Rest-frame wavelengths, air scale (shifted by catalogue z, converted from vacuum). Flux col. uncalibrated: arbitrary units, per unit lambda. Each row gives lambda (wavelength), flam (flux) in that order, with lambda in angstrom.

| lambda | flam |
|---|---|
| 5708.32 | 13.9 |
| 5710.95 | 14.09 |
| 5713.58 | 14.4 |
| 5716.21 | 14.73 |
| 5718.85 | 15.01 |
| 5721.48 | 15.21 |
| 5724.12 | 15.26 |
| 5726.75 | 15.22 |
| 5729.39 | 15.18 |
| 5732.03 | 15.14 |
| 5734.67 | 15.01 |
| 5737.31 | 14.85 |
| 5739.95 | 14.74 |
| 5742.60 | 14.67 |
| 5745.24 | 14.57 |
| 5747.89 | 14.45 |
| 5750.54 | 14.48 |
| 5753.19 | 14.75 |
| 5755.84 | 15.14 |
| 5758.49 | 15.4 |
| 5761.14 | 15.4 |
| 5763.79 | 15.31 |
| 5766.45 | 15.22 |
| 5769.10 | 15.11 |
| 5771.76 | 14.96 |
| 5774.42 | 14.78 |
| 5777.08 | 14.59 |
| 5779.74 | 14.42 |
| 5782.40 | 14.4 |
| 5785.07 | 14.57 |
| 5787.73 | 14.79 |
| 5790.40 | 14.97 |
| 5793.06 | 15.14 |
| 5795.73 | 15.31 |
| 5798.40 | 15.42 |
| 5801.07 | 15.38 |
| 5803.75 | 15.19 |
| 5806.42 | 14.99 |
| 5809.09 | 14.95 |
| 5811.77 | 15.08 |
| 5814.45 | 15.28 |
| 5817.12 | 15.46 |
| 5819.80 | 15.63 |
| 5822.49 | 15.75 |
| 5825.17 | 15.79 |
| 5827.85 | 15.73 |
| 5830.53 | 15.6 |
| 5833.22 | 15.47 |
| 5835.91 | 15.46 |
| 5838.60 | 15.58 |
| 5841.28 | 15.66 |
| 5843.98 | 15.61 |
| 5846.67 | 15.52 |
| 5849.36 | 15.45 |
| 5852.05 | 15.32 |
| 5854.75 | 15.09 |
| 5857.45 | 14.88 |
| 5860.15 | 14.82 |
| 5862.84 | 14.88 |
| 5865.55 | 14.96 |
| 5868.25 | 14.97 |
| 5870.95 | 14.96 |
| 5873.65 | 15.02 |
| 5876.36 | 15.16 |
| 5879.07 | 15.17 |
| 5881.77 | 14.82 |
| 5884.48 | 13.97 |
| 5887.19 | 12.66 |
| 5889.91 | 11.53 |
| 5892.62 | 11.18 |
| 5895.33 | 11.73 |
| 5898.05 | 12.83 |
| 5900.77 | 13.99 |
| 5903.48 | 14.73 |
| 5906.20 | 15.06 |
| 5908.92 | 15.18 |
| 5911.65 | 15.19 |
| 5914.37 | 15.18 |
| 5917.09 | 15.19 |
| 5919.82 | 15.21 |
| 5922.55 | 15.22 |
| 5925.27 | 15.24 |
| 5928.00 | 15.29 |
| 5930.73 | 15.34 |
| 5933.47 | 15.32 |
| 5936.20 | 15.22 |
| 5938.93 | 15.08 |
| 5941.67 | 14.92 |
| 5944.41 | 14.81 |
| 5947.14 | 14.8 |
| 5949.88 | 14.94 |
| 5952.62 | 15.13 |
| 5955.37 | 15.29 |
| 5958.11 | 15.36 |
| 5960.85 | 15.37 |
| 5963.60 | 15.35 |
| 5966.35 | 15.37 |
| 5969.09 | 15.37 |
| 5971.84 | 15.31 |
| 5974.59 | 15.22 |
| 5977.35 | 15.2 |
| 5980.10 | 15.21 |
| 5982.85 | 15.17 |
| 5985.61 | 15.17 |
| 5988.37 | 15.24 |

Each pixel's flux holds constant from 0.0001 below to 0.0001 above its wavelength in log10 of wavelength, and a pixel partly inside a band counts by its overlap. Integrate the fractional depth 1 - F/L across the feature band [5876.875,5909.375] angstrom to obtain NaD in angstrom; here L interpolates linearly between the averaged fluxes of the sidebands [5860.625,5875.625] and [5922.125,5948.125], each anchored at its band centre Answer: 3.15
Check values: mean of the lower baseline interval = 15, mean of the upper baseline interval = 15.1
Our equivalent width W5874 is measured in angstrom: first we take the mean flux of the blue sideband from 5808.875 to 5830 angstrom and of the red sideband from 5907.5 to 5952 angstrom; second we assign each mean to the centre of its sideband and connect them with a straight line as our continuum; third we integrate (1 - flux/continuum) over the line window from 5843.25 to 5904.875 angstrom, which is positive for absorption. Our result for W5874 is 4.1 angstrom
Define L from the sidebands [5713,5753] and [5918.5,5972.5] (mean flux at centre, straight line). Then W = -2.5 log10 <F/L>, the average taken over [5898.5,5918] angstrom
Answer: 0.02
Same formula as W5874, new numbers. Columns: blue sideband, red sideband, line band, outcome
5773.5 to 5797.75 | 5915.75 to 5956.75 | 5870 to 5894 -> 1.9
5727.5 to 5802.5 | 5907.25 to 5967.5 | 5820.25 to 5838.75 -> -0.7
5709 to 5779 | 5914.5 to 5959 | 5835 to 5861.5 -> -0.5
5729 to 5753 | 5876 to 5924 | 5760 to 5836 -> -3.4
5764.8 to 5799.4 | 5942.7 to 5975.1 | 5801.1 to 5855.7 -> -1.7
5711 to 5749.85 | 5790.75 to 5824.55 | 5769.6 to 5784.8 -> 0.5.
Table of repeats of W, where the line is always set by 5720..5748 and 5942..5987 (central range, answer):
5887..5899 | 0.26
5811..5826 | -0.03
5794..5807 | -0.02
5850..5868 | 0.01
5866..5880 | 0.00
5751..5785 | 0.00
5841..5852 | -0.03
